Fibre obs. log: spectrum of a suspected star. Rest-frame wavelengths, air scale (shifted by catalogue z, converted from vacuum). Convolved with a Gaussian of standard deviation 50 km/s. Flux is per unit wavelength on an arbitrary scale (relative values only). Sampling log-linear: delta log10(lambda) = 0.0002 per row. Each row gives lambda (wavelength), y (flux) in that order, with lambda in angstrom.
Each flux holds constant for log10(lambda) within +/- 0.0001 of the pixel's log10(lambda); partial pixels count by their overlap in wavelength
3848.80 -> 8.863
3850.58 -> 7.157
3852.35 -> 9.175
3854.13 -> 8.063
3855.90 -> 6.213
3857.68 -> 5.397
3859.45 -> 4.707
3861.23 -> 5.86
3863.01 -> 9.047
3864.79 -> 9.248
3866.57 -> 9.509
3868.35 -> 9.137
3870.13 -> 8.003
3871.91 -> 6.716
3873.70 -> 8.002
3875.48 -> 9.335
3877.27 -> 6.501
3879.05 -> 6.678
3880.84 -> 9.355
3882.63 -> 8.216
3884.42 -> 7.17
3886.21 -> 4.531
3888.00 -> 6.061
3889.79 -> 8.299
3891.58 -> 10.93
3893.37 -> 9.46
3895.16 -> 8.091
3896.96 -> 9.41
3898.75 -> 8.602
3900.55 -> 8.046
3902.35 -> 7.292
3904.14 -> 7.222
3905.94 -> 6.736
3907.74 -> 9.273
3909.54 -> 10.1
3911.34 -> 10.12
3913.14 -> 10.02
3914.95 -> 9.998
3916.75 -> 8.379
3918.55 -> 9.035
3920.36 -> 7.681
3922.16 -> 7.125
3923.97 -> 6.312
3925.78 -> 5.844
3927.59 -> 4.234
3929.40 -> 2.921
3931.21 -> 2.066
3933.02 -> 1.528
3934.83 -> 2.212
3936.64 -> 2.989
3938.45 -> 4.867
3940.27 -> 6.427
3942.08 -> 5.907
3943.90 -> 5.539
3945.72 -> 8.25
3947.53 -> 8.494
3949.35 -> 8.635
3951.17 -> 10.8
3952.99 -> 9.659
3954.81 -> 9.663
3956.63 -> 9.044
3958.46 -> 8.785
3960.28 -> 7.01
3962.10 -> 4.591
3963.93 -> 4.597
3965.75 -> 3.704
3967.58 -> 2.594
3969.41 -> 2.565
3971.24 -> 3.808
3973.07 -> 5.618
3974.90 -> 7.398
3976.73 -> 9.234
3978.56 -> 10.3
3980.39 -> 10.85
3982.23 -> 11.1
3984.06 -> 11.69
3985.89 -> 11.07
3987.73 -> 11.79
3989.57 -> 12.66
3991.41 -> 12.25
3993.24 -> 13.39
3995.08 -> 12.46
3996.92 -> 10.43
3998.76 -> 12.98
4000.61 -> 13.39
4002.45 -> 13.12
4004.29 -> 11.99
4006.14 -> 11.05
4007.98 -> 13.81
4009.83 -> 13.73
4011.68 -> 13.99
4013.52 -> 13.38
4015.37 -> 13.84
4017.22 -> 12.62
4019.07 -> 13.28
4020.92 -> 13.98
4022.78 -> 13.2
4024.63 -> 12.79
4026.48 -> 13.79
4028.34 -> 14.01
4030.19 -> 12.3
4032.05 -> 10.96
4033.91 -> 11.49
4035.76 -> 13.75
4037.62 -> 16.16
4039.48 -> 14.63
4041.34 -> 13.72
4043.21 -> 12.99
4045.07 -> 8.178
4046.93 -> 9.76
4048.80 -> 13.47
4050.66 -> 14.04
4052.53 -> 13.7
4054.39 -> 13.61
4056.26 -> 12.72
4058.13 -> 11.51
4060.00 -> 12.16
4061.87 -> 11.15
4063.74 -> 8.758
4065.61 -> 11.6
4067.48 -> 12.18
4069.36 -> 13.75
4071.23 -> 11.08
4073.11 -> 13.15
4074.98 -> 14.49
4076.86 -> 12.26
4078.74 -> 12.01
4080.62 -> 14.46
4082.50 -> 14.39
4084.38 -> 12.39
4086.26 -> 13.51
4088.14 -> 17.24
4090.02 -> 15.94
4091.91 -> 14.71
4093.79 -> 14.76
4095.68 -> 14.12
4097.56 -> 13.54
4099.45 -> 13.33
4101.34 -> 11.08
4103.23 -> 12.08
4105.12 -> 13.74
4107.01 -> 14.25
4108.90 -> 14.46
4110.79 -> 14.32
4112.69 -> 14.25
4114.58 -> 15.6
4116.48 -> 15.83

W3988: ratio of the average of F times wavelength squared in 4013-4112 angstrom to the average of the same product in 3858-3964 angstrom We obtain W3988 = 1.92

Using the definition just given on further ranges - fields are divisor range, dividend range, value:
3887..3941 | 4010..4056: 1.98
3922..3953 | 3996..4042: 2.43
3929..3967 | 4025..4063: 2.18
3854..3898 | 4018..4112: 1.86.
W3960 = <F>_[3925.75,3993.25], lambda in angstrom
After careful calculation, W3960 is 7.16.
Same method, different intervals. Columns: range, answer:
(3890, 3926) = 8.53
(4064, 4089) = 13.1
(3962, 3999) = 8.84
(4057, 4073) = 11.6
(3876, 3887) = 7.17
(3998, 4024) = 13.2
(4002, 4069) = 12.7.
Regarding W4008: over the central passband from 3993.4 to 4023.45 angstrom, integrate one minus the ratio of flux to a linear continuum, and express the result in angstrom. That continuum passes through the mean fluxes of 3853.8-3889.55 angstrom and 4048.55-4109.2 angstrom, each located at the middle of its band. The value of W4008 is -4.7 angstrom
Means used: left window 7.39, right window 13.2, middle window 13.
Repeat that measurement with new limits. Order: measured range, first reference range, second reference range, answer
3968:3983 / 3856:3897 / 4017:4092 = 4.6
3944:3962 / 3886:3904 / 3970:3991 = 1.0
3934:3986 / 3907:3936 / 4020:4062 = 9.4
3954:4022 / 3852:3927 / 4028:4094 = 4.5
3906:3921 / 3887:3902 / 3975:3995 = -0.2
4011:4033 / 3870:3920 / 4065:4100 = -2.3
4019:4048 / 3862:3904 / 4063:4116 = -1.8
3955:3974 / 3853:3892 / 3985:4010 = 9.7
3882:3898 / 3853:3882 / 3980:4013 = 0.8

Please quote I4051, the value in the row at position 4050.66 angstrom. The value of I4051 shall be 14.04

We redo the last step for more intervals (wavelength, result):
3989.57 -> 12.66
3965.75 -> 3.704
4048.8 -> 13.47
